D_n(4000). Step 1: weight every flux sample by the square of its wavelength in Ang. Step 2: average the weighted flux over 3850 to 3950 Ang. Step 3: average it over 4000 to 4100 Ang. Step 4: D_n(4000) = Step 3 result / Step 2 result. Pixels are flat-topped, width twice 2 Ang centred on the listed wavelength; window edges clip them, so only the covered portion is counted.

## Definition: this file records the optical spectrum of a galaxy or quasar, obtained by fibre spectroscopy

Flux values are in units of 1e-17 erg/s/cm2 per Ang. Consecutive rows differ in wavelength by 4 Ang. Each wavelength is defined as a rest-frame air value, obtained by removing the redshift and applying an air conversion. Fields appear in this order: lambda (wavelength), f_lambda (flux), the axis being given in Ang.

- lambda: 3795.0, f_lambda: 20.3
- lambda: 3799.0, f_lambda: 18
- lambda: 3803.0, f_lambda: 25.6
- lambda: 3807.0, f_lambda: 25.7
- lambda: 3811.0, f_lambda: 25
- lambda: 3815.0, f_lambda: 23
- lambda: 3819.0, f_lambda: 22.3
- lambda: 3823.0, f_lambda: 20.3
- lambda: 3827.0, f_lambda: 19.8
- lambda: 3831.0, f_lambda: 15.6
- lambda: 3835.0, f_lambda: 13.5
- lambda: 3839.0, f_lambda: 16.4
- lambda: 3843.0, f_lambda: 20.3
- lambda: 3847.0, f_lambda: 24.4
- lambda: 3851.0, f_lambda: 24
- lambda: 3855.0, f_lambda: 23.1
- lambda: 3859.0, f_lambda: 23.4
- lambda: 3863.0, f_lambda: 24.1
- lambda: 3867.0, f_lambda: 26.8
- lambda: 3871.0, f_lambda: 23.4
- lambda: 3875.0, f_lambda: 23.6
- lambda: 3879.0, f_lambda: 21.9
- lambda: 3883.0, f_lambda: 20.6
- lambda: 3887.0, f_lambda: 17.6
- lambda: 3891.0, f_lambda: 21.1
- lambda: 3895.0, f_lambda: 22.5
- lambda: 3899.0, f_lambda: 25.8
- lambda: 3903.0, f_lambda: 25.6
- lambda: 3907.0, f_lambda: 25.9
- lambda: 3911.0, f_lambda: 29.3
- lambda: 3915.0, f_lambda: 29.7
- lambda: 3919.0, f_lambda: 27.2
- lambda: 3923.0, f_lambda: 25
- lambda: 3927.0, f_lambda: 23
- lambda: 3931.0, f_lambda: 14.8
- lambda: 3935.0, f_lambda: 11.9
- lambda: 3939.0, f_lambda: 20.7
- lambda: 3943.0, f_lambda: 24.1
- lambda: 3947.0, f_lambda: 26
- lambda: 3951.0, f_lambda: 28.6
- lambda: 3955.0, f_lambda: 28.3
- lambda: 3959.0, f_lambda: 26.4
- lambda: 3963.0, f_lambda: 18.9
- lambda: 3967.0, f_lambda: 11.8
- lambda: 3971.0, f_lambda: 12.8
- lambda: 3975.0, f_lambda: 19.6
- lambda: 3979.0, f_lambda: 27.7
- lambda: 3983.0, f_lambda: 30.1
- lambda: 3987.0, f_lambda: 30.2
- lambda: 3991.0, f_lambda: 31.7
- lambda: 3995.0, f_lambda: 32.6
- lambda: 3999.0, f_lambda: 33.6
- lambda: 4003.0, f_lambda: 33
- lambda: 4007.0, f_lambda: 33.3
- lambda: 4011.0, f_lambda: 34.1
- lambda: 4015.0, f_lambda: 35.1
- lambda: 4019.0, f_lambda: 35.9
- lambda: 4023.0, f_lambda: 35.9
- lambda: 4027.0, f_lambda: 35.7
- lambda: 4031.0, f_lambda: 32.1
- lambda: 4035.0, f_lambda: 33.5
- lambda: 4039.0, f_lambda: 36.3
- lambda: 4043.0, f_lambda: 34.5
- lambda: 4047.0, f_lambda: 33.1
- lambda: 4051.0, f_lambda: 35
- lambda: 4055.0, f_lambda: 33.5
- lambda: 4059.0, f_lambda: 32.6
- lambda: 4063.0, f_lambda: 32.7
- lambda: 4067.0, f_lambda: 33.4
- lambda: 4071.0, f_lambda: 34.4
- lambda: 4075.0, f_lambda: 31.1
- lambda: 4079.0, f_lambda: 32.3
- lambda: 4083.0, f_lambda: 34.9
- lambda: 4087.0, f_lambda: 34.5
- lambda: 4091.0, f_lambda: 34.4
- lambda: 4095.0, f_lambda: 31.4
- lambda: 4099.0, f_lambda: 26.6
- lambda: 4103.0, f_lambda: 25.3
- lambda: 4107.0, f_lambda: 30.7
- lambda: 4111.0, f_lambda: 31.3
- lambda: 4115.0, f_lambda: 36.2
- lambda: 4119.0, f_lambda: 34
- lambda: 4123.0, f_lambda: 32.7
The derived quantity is 1.6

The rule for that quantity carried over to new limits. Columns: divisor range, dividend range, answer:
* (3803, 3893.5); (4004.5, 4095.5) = 1.73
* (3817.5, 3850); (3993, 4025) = 1.95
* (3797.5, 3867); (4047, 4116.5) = 1.70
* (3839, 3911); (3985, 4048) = 1.57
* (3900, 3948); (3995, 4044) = 1.53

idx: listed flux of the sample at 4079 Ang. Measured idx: 32.3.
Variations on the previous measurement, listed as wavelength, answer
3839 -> 16.4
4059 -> 32.6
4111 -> 31.3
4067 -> 33.4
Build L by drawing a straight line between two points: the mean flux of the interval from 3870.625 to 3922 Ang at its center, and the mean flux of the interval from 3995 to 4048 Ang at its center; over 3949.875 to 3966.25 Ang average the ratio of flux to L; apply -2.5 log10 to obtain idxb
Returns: 0.19 mag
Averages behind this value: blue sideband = 24.2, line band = 24.3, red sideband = 34.3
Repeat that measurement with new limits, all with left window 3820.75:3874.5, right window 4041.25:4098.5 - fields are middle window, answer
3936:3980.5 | 0.229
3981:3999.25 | -0.090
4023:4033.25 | -0.111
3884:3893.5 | 0.193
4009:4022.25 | -0.160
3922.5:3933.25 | 0.256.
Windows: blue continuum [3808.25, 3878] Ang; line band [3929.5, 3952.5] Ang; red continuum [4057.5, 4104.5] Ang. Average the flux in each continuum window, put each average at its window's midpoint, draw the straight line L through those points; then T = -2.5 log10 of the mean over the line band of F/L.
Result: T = 0.23 mag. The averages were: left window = 21.8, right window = 32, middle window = 21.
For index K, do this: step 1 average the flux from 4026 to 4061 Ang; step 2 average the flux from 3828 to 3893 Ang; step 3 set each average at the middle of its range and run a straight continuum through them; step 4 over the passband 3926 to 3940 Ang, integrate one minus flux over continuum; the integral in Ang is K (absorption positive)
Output 4.9 Ang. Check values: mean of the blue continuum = 21.2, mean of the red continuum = 34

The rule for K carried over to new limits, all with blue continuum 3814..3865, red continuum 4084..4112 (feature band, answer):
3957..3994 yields 3.7 Ang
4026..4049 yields -4.7 Ang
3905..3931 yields -2.2 Ang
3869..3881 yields -0.5 Ang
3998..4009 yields -2.5 Ang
